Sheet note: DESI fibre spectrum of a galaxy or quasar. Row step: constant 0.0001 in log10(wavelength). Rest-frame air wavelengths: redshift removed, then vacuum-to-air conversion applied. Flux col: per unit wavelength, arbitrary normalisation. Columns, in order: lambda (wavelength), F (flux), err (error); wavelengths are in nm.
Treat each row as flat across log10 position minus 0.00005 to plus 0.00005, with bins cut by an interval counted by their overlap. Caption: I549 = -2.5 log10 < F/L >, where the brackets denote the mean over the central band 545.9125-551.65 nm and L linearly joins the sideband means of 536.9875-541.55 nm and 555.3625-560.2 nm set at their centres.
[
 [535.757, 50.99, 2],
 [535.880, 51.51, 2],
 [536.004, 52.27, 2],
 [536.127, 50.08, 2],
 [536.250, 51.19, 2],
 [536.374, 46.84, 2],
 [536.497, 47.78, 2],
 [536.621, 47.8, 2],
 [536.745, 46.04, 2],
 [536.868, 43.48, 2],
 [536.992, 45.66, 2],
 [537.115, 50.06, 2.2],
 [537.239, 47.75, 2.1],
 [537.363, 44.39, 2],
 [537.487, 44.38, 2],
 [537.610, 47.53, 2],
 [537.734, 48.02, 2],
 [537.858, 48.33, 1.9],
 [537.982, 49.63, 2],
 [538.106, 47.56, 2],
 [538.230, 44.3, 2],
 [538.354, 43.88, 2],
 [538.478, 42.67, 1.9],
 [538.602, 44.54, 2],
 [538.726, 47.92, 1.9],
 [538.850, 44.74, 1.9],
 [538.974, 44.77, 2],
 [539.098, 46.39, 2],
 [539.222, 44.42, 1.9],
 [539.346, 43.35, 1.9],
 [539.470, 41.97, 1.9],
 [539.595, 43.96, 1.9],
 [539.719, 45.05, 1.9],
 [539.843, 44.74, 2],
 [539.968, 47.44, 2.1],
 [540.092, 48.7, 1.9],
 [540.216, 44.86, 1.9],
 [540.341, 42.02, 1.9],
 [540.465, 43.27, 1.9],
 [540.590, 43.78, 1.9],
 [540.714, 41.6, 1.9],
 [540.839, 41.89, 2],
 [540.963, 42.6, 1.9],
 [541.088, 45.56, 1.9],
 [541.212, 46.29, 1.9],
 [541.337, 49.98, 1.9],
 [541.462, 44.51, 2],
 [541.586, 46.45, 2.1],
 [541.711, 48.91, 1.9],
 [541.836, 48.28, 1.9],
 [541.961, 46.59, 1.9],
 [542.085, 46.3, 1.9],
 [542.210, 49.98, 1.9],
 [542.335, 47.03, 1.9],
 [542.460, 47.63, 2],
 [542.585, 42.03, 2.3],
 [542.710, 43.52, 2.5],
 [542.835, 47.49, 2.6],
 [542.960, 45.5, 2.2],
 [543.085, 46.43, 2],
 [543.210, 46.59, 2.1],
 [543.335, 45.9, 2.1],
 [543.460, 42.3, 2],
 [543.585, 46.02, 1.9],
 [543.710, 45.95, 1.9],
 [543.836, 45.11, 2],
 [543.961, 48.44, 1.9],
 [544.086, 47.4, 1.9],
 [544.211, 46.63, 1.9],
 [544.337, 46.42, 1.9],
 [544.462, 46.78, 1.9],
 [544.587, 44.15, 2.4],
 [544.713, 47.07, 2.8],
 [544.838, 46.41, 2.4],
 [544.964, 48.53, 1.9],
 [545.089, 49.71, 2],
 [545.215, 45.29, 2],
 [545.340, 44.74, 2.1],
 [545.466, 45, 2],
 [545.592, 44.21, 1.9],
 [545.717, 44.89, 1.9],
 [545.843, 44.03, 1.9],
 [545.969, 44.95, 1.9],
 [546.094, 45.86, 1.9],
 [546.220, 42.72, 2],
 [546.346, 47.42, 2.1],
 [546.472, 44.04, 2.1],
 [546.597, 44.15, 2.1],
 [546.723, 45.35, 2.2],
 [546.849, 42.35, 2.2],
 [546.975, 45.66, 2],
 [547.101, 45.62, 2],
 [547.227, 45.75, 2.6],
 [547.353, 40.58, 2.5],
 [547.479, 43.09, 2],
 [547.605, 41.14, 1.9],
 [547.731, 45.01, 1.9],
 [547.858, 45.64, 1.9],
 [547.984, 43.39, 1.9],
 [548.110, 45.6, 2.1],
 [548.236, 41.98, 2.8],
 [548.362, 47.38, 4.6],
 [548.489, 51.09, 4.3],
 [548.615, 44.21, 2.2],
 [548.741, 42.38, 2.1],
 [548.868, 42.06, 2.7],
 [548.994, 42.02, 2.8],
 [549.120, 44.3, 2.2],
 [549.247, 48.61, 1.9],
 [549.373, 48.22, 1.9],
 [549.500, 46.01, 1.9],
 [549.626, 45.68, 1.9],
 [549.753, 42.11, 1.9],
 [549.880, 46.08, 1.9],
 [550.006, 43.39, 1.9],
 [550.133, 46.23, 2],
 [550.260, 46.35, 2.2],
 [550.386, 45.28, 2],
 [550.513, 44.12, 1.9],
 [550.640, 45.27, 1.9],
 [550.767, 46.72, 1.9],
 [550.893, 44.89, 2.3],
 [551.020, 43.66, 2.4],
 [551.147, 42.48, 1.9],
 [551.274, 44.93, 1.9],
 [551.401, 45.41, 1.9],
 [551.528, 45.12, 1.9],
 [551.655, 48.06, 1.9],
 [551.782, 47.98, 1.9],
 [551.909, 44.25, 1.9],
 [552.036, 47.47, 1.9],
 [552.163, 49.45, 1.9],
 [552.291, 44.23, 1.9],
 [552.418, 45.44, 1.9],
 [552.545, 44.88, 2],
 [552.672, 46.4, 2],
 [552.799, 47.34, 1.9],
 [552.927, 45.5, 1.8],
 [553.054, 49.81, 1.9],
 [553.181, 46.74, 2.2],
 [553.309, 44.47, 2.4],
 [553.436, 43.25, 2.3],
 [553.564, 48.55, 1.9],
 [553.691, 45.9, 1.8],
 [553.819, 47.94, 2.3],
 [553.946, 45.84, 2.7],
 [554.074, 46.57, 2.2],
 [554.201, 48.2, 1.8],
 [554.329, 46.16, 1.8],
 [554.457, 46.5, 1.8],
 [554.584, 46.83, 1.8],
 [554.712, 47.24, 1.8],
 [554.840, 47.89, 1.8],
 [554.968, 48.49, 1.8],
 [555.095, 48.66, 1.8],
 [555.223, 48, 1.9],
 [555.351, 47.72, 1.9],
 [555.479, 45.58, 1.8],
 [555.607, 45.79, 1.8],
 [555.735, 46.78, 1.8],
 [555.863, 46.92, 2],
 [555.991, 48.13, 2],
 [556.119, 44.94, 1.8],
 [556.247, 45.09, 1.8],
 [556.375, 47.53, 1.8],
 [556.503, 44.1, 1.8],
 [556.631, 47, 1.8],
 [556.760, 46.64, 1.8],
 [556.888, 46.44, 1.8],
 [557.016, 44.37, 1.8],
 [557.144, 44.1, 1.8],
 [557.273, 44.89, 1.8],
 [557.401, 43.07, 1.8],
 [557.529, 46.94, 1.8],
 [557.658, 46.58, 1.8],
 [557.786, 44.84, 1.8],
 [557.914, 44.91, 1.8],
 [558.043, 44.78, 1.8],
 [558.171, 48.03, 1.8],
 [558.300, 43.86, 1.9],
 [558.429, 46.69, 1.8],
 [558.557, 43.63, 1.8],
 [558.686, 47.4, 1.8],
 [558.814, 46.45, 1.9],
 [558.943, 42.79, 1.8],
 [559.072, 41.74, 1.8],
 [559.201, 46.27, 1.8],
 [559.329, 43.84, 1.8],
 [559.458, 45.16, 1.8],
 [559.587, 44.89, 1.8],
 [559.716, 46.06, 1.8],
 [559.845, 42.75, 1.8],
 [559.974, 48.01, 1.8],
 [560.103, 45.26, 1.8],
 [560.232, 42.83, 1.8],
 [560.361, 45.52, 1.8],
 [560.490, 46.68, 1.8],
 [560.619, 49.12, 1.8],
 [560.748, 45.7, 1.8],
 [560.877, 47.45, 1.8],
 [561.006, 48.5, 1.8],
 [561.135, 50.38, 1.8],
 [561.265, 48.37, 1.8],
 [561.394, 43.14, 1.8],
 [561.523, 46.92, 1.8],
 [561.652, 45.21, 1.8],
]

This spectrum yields 0.01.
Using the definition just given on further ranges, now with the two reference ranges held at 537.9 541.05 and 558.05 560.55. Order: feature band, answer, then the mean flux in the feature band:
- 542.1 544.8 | -0.03 mag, 46.1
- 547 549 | 0.01 mag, 44.3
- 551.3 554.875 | -0.04 mag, 46.5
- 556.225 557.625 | -0.01 mag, 45.5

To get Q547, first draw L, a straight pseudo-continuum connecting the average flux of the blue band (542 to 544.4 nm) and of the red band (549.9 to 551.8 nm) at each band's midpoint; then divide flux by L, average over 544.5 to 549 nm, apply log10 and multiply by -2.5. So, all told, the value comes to 0.02 mag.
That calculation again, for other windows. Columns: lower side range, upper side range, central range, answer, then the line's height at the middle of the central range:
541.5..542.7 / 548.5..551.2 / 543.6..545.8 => 0.00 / 46.2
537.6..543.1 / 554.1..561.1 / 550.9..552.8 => 0.00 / 45.9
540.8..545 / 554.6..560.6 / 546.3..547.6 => 0.04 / 46.1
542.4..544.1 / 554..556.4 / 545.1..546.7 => 0.02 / 46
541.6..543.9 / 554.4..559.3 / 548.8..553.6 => 0.01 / 46.1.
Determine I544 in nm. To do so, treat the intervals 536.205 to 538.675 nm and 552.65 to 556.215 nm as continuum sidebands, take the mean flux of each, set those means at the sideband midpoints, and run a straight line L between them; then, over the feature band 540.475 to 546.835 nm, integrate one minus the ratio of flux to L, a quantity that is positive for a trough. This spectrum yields 0.13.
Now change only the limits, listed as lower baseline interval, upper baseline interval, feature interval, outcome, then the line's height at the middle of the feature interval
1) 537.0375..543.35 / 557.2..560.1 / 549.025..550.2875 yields 0.00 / 45.4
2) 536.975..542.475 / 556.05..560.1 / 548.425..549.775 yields 0.01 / 45.5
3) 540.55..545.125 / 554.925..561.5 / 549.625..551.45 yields 0.05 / 46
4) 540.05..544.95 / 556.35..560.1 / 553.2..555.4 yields -0.07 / 45.4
